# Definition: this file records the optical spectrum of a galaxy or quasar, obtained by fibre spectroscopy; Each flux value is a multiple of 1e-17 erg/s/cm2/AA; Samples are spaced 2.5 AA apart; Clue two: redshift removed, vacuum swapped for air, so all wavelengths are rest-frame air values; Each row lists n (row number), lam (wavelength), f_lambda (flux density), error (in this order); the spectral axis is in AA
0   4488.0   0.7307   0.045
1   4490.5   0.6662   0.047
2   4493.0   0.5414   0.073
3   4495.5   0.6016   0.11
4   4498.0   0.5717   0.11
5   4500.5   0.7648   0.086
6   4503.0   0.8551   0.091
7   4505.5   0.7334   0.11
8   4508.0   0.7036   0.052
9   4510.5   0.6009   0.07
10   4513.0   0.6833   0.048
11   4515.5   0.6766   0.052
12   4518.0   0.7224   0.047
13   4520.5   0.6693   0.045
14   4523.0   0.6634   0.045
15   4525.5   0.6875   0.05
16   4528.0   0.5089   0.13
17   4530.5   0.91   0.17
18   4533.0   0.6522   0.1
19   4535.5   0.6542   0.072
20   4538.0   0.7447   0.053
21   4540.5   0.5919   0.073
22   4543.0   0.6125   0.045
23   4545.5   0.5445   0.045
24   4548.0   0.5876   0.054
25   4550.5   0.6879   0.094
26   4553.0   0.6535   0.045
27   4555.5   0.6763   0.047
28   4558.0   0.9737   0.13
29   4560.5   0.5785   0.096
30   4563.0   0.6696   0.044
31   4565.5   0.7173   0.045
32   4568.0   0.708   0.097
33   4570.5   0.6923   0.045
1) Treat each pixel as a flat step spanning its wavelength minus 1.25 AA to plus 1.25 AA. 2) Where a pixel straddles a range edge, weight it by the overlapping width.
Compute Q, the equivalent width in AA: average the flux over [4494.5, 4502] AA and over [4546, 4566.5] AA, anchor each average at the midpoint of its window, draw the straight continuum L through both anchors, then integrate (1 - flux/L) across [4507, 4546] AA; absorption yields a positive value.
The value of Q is 0.24 AA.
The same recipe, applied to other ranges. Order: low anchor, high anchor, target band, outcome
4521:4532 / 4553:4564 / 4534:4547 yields 1.35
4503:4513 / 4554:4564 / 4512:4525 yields 0.43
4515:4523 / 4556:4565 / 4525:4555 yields 2.41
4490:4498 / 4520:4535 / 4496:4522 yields -2.63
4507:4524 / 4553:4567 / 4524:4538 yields 0.02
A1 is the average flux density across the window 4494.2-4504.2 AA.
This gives 0.697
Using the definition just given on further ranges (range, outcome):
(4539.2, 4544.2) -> 0.604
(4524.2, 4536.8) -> 0.683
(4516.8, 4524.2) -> 0.685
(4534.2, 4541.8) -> 0.663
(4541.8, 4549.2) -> 0.581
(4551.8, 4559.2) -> 0.767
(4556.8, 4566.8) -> 0.733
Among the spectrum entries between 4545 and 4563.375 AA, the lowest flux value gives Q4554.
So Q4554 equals 0.5445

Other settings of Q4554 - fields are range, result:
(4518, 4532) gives 0.5089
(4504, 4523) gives 0.6009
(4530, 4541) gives 0.5919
